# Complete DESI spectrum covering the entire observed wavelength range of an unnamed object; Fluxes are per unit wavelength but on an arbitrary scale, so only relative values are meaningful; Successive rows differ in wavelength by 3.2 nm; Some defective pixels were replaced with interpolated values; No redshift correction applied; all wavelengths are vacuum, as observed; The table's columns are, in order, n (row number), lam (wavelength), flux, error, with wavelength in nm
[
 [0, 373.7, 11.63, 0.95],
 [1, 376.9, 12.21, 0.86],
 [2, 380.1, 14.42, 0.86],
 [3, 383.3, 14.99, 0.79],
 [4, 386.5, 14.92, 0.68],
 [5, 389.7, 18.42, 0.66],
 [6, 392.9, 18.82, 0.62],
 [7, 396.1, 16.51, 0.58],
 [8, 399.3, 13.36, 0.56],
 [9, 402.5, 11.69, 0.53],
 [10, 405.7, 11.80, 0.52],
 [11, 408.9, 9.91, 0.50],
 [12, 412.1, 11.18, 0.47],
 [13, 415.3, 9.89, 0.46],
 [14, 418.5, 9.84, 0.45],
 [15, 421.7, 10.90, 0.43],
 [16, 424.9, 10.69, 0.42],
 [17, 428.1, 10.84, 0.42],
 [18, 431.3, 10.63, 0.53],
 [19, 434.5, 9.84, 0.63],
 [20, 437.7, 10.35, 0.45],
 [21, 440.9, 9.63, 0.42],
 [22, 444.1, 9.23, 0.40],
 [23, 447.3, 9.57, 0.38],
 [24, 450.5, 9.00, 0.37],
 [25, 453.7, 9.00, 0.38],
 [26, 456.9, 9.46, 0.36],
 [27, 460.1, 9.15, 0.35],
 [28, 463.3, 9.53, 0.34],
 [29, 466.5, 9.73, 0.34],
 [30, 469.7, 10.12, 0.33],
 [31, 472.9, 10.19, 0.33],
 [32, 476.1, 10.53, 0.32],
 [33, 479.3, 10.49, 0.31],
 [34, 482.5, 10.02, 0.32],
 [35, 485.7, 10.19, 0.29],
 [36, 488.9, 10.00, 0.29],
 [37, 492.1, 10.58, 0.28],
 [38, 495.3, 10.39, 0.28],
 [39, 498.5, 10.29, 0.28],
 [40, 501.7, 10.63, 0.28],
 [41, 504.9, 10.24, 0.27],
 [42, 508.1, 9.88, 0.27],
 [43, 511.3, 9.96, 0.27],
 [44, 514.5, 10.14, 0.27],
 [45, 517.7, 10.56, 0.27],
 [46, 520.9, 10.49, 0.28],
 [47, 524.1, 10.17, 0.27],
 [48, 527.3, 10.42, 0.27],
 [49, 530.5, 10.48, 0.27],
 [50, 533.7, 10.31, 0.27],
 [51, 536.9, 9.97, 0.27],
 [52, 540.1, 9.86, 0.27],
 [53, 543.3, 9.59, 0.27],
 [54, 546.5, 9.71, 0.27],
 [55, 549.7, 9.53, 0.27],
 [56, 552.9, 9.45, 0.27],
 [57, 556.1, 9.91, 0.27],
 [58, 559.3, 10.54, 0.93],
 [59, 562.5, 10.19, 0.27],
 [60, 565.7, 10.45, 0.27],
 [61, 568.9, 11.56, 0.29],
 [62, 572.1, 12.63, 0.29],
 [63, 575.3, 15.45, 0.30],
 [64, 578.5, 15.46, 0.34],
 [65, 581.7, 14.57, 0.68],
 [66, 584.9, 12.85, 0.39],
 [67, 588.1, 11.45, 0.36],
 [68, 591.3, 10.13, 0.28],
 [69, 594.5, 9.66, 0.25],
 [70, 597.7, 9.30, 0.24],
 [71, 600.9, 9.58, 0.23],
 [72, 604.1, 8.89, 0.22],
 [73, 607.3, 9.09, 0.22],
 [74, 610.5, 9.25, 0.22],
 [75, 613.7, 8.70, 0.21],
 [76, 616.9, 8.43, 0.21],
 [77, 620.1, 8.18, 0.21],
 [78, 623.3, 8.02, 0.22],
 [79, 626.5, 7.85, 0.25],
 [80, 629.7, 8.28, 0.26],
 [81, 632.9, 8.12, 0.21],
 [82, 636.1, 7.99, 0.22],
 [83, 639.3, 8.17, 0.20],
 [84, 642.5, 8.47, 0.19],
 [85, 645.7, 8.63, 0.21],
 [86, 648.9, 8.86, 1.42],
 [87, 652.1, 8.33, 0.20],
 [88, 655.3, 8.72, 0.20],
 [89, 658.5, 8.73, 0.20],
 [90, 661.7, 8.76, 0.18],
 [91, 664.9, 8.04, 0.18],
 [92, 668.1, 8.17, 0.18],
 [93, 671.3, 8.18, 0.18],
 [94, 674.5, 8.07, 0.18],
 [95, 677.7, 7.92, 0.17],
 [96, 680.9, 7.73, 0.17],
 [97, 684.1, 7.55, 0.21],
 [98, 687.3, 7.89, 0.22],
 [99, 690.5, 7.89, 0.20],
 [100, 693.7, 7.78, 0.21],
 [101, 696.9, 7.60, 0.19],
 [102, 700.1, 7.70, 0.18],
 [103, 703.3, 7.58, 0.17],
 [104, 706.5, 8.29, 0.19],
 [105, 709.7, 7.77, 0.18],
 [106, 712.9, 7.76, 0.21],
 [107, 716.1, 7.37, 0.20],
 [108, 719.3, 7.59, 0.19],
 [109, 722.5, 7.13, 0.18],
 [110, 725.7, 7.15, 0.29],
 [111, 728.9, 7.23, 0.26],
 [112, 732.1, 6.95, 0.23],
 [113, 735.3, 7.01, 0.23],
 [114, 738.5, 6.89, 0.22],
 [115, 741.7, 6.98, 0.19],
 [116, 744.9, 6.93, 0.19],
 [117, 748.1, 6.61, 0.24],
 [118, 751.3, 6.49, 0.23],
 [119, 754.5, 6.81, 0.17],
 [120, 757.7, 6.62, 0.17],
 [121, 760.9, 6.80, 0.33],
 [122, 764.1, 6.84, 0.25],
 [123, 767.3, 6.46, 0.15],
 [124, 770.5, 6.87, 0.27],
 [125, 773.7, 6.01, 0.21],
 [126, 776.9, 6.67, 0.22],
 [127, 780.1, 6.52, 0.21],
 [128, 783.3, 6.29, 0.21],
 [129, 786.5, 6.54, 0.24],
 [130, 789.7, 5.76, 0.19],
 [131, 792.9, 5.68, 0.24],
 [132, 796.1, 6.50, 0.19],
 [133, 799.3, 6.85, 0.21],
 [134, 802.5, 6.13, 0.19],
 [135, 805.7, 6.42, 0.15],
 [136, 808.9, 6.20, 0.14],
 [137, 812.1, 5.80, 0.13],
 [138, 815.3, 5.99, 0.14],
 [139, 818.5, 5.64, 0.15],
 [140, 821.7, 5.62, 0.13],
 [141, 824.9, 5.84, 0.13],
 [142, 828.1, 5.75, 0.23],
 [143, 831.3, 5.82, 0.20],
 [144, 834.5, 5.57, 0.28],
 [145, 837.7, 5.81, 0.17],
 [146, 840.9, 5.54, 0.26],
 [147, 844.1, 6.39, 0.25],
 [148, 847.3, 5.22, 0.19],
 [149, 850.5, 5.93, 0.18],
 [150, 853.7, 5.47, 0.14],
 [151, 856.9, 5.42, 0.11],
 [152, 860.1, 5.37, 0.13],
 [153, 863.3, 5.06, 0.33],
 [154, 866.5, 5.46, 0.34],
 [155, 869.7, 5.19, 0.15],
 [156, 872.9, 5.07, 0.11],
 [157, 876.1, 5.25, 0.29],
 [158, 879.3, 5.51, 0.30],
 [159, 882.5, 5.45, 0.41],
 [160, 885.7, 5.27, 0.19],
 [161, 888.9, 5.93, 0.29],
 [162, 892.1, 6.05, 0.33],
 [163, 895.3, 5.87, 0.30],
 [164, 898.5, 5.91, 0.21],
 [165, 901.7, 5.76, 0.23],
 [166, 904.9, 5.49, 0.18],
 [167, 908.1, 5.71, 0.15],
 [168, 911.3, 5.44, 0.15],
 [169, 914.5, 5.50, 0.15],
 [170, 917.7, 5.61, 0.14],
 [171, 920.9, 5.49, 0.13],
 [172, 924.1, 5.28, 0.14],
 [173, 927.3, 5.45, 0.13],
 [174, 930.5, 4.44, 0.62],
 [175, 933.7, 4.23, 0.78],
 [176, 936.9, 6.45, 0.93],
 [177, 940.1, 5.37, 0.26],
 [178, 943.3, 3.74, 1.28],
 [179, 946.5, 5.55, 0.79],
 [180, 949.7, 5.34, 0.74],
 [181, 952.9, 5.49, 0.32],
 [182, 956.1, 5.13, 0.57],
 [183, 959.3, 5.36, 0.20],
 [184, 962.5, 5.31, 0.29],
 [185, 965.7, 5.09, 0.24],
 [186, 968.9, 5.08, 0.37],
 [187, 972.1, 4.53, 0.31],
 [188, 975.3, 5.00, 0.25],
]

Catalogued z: 1.06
